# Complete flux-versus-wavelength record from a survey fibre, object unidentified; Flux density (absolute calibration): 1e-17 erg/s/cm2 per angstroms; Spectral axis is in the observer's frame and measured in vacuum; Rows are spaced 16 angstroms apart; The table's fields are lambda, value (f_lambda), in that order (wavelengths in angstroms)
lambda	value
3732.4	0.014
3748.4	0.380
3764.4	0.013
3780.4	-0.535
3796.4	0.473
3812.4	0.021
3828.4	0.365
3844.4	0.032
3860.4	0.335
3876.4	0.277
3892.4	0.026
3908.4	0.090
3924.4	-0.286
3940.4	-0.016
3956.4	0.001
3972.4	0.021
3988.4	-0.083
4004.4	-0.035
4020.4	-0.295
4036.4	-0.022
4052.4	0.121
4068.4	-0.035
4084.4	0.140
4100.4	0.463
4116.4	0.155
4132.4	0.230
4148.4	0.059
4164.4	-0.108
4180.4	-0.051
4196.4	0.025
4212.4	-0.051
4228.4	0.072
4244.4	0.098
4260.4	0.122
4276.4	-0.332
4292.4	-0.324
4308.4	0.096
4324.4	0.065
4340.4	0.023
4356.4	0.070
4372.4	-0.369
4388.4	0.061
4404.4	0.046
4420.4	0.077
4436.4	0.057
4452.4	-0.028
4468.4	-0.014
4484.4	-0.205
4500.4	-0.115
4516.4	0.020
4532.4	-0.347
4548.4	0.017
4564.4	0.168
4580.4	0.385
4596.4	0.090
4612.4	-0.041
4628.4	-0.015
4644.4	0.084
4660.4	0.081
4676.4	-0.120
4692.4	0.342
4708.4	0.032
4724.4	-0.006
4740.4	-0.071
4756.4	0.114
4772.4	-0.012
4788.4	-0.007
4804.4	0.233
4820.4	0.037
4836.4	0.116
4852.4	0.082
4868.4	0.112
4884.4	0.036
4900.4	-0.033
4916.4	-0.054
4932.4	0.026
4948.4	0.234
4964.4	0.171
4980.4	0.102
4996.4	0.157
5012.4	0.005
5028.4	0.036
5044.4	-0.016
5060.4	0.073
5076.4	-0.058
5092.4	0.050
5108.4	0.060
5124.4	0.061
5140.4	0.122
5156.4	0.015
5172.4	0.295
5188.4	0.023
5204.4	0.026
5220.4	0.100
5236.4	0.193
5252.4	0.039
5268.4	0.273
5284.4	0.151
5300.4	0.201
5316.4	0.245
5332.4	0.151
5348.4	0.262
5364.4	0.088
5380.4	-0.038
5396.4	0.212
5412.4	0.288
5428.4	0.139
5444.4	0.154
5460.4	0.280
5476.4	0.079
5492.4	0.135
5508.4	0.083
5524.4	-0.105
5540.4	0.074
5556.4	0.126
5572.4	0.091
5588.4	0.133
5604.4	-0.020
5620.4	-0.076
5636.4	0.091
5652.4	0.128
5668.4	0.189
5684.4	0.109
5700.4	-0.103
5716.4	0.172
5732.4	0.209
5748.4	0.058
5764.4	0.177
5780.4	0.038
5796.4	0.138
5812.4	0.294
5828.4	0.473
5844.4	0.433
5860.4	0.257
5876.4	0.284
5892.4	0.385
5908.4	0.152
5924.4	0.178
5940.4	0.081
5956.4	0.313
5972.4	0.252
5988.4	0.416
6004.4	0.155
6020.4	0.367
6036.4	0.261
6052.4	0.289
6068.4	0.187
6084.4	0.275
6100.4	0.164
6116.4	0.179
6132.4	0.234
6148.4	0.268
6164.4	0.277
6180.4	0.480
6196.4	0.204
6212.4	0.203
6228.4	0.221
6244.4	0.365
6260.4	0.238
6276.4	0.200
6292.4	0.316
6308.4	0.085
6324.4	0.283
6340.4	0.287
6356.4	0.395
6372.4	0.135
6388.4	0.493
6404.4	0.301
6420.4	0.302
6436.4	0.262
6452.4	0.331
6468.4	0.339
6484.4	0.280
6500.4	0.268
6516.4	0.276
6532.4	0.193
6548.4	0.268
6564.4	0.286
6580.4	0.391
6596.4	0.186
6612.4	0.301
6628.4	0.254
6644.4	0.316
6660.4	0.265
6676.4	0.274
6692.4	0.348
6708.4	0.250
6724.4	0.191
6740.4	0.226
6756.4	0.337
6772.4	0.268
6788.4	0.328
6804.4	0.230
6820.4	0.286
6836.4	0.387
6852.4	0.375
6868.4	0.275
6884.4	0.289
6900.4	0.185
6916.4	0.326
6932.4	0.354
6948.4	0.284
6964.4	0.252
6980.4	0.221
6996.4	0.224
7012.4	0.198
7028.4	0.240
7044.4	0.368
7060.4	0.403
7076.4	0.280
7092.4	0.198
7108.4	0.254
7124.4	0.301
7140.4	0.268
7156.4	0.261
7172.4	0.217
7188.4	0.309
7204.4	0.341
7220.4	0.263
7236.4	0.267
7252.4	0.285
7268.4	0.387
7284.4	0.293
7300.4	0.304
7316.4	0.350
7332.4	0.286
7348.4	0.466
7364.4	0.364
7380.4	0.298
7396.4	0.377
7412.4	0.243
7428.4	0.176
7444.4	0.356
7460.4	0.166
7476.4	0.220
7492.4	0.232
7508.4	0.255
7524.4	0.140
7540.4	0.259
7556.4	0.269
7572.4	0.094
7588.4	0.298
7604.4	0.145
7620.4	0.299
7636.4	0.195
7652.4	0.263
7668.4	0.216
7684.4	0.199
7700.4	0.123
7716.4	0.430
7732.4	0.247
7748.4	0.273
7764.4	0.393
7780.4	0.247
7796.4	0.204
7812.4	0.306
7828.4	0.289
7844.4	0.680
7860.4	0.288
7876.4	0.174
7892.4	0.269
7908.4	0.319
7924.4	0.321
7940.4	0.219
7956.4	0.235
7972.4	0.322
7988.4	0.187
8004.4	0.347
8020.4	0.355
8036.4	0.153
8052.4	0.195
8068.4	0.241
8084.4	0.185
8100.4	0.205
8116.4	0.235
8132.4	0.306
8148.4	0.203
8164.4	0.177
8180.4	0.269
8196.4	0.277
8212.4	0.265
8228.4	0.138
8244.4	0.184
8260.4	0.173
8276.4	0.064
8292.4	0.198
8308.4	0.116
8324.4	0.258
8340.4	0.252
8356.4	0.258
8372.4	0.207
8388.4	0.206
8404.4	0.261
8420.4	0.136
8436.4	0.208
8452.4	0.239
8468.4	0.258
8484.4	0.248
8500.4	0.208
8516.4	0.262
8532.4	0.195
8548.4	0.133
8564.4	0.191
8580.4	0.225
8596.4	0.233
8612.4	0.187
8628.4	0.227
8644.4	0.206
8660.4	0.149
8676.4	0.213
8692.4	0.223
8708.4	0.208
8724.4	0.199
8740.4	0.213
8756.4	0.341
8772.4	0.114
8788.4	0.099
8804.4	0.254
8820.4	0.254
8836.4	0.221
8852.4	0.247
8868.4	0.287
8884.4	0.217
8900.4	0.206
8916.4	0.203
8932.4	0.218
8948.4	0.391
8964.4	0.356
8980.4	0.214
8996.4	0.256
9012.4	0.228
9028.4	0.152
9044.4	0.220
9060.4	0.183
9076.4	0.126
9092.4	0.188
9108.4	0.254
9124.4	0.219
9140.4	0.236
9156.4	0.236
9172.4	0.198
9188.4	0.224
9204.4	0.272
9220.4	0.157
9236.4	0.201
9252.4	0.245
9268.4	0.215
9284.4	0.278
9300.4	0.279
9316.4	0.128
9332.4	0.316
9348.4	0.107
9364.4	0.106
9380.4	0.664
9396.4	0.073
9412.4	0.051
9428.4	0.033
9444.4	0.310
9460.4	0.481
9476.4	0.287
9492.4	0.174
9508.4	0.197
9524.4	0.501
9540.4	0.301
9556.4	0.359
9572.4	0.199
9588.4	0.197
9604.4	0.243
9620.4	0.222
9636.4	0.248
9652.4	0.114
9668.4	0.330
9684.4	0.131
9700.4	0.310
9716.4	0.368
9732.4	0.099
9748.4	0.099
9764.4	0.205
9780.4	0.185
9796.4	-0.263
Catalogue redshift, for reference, 0.565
